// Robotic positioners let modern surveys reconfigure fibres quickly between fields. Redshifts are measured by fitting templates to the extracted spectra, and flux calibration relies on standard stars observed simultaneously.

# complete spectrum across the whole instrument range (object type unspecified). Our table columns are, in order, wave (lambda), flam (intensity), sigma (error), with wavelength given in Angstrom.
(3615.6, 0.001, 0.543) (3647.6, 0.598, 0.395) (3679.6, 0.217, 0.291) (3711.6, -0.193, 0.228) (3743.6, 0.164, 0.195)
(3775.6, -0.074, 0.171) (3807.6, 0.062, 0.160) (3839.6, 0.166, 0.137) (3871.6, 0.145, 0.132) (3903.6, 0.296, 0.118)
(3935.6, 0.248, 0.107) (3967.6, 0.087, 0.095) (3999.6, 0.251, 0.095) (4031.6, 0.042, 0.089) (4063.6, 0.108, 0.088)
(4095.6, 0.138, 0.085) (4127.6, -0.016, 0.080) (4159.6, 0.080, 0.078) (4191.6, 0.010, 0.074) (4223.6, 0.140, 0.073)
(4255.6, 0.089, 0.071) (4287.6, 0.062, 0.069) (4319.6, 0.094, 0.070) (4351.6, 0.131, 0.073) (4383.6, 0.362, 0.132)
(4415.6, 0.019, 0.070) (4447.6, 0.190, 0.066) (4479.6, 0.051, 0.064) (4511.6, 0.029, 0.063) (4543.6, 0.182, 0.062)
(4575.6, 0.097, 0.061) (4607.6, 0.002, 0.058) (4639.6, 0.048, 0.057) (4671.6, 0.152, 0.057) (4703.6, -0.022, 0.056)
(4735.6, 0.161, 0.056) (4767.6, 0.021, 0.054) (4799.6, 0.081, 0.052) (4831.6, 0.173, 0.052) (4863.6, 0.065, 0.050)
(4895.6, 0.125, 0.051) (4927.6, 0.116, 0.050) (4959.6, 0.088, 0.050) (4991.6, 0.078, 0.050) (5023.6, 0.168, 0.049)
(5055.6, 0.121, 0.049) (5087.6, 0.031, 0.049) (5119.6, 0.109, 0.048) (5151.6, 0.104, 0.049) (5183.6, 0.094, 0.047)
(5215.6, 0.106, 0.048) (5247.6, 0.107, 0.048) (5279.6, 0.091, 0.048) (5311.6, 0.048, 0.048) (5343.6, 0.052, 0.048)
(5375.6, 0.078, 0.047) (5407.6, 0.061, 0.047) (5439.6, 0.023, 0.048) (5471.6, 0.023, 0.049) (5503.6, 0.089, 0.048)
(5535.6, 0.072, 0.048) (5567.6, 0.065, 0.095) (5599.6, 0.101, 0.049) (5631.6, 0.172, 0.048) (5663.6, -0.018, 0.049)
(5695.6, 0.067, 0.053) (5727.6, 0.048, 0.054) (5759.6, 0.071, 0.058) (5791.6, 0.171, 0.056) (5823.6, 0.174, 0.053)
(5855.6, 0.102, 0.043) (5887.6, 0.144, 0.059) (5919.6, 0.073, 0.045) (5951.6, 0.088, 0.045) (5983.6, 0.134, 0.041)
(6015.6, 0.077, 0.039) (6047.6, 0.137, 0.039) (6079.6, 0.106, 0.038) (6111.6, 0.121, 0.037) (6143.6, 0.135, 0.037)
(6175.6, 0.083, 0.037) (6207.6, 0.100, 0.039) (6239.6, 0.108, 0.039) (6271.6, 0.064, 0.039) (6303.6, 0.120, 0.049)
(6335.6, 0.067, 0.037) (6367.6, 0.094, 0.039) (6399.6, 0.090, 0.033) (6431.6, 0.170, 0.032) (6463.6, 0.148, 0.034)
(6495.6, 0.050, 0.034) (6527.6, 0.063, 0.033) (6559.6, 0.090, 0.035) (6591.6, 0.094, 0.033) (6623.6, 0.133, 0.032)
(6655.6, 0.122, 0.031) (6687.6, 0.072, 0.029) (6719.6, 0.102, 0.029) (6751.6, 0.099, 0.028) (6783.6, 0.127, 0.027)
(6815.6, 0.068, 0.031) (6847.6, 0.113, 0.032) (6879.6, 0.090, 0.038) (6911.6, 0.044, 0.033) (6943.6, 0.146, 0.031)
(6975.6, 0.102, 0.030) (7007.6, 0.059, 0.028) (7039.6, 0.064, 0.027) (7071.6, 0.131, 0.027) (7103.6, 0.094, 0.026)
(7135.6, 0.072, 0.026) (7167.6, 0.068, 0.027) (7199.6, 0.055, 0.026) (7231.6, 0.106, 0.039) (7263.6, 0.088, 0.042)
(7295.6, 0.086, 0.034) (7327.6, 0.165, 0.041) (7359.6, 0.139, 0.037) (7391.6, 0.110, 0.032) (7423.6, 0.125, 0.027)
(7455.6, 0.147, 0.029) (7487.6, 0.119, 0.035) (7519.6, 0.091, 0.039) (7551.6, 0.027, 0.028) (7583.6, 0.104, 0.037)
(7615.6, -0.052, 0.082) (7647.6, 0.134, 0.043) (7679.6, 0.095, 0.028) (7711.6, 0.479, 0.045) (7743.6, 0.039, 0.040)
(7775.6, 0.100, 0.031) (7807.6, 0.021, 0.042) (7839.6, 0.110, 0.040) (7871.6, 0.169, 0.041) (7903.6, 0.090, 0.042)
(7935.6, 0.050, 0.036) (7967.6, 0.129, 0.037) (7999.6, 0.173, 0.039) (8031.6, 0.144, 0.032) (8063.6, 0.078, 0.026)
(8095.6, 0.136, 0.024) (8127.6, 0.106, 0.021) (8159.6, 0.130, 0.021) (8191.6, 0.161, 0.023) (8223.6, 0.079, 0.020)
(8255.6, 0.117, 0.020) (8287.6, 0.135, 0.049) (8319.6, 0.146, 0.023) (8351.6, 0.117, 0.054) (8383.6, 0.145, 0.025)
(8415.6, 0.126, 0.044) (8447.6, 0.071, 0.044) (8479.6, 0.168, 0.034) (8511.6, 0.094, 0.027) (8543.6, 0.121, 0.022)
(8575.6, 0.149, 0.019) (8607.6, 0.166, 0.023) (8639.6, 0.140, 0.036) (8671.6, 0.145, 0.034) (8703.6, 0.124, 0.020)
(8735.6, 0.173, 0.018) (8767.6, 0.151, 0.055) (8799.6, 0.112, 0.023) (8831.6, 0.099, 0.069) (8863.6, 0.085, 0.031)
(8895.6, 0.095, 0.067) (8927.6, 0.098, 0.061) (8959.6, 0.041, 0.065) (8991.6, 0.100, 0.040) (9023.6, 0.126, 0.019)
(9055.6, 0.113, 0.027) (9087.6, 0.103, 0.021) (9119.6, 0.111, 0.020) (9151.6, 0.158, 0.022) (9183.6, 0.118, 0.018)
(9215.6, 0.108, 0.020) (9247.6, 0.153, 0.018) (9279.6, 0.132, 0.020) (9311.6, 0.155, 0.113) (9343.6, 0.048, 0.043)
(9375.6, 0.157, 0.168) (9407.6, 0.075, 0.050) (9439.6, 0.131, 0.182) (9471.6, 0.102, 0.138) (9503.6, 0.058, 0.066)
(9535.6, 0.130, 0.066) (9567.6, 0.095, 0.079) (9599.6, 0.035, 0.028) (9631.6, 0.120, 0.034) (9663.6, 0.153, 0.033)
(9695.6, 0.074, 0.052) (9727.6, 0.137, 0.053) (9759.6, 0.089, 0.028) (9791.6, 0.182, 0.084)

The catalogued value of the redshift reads 1.07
